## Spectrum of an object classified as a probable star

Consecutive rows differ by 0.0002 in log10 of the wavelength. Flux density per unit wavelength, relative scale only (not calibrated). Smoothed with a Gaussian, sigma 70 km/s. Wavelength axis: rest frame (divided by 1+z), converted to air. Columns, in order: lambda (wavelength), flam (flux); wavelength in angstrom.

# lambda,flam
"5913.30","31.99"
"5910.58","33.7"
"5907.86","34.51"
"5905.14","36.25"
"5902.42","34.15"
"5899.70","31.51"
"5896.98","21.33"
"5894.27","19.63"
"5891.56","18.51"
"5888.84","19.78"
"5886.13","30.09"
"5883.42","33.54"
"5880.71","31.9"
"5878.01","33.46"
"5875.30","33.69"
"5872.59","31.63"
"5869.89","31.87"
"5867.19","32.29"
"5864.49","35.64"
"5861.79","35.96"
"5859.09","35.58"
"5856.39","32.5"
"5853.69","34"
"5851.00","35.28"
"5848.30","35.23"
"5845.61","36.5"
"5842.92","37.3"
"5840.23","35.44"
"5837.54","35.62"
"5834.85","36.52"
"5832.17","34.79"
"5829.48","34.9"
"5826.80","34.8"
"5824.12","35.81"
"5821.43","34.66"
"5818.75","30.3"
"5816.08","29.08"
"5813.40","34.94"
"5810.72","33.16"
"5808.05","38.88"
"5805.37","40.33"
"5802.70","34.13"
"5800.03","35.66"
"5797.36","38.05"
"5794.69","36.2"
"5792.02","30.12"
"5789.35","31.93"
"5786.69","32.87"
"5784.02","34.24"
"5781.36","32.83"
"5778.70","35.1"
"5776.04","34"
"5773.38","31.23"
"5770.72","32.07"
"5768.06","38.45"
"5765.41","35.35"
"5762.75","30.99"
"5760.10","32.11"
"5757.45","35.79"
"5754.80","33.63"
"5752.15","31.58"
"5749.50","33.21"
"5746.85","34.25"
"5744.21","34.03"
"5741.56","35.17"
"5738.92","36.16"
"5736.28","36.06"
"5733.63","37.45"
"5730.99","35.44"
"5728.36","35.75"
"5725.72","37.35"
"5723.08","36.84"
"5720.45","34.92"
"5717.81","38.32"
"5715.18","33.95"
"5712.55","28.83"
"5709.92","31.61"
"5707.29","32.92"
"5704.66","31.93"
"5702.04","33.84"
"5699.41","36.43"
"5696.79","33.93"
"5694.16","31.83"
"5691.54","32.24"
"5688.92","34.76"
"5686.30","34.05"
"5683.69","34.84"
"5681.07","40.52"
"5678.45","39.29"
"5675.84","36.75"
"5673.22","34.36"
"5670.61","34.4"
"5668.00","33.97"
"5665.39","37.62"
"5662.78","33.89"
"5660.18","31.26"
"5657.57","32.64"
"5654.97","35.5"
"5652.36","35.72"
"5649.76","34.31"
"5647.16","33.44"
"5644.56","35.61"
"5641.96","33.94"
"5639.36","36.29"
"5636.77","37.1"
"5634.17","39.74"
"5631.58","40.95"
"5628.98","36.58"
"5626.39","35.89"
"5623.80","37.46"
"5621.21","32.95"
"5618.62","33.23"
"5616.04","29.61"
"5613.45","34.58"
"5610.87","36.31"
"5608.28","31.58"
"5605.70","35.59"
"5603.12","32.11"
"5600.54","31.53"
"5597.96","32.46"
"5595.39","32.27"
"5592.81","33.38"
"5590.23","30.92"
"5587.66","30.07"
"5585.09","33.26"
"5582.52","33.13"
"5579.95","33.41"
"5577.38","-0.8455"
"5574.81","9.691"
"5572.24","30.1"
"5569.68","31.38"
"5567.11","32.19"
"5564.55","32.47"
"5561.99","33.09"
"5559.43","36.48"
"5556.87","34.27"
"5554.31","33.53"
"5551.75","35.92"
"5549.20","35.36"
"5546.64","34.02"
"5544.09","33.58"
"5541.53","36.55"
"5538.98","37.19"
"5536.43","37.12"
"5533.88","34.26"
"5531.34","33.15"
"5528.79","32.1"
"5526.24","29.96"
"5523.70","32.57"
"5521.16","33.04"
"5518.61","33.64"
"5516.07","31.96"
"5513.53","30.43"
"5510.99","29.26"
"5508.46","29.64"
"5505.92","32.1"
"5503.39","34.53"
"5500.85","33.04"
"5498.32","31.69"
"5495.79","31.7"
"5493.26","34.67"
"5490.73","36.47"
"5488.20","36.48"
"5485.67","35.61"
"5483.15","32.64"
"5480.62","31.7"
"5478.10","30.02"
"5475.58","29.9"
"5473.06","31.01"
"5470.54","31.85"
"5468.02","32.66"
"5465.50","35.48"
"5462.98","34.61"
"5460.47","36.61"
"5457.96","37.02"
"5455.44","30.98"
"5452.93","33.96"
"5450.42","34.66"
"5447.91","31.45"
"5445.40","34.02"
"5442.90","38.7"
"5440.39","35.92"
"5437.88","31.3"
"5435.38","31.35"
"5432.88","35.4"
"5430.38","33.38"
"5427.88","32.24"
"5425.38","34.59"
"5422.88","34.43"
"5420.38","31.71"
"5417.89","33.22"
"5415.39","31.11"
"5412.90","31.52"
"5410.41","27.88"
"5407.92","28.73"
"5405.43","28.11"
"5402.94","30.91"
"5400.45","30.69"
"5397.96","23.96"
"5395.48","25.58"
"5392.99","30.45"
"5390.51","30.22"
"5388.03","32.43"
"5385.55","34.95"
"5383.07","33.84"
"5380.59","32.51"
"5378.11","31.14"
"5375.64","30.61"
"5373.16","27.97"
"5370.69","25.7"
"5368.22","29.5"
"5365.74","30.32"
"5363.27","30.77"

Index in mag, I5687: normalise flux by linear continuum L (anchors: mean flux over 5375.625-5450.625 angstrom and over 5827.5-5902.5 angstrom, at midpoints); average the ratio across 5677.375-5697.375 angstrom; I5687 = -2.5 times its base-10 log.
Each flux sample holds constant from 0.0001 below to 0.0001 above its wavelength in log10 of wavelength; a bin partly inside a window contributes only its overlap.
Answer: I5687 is -0.10 mag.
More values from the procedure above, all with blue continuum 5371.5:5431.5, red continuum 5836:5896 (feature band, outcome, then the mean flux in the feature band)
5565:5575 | 0.11 mag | 28.2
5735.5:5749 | -0.11 mag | 35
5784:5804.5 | -0.08 mag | 34.3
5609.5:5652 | -0.13 mag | 35.5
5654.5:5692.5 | -0.12 mag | 35.1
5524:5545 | -0.10 mag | 34.2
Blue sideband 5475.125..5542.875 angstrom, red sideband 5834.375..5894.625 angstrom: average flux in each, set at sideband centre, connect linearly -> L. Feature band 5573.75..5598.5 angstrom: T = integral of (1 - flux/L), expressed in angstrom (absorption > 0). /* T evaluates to 4.6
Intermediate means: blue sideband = 33.1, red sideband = 32.4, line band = 26.8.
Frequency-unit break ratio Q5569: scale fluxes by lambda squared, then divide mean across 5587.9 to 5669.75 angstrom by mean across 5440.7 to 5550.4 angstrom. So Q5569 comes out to 1.08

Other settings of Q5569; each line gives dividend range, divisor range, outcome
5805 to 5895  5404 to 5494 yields 1.15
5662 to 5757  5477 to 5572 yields 1.12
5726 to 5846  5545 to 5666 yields 1.12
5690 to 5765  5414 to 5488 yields 1.13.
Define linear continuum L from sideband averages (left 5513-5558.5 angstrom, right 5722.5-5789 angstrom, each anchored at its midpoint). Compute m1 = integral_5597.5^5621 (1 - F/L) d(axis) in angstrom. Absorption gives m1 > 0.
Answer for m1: 0.72 angstrom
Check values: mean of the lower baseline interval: 33.9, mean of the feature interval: 33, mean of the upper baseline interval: 34.4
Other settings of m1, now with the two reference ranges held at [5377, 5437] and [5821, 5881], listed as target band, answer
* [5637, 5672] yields -1.5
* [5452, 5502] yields -2.5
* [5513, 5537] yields -0.5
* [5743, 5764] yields 0.4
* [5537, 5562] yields -2.2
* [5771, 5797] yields 0.6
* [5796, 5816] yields -1.0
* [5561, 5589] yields 4.7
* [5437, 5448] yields -1.1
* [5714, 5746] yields -2.1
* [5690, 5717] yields 0.5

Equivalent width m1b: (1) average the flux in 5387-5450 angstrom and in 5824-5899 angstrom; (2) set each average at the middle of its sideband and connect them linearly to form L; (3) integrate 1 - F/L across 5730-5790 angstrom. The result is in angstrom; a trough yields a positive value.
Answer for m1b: -3.8 angstrom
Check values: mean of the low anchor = 31.6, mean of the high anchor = 32.2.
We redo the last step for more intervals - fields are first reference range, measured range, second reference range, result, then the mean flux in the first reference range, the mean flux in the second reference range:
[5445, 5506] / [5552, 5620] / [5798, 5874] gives 6.30 angstrom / 33.4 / 34.8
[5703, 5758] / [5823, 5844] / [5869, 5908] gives -3.07 angstrom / 34.5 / 29.3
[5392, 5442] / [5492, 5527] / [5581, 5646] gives 0.63 angstrom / 31.2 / 34.3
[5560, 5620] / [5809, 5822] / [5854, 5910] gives -0.78 angstrom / 30.2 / 30.8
